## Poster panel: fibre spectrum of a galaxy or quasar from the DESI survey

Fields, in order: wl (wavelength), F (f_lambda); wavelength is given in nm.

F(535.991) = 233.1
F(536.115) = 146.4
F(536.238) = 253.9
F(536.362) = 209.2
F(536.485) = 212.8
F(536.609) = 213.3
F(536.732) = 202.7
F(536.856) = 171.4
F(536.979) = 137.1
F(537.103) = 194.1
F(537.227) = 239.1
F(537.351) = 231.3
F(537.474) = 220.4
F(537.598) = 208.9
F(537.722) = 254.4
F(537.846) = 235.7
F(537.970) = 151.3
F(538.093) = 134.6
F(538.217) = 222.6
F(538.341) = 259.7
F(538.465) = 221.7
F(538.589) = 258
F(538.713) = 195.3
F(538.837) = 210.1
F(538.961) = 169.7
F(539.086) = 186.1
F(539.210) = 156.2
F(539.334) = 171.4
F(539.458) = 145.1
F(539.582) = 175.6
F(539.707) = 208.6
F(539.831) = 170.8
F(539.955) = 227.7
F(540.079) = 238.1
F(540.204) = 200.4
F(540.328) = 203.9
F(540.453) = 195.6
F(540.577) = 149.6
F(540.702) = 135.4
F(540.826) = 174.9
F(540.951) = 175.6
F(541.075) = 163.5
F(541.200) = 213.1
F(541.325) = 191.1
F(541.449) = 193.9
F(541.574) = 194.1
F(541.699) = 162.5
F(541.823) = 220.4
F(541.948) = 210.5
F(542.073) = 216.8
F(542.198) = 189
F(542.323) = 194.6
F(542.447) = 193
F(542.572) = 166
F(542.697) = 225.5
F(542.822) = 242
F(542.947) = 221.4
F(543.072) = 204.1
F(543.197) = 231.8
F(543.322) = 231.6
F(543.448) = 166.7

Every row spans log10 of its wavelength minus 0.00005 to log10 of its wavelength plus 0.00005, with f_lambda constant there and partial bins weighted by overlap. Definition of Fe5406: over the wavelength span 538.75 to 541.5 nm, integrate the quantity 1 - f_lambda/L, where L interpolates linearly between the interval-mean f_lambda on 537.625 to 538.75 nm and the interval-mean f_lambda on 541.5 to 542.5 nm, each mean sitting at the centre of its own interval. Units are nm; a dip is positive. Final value 0.290 nm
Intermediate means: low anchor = 215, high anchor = 198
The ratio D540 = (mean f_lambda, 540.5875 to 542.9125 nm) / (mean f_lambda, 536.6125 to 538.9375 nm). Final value 0.9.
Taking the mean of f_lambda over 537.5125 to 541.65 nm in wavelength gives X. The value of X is 194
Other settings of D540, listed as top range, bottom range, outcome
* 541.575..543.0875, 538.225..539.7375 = 1.03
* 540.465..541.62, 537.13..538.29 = 0.84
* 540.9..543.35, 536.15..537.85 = 0.95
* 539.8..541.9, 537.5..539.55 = 0.95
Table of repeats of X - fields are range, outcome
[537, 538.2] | 206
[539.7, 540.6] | 201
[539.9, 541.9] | 190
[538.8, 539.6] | 172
